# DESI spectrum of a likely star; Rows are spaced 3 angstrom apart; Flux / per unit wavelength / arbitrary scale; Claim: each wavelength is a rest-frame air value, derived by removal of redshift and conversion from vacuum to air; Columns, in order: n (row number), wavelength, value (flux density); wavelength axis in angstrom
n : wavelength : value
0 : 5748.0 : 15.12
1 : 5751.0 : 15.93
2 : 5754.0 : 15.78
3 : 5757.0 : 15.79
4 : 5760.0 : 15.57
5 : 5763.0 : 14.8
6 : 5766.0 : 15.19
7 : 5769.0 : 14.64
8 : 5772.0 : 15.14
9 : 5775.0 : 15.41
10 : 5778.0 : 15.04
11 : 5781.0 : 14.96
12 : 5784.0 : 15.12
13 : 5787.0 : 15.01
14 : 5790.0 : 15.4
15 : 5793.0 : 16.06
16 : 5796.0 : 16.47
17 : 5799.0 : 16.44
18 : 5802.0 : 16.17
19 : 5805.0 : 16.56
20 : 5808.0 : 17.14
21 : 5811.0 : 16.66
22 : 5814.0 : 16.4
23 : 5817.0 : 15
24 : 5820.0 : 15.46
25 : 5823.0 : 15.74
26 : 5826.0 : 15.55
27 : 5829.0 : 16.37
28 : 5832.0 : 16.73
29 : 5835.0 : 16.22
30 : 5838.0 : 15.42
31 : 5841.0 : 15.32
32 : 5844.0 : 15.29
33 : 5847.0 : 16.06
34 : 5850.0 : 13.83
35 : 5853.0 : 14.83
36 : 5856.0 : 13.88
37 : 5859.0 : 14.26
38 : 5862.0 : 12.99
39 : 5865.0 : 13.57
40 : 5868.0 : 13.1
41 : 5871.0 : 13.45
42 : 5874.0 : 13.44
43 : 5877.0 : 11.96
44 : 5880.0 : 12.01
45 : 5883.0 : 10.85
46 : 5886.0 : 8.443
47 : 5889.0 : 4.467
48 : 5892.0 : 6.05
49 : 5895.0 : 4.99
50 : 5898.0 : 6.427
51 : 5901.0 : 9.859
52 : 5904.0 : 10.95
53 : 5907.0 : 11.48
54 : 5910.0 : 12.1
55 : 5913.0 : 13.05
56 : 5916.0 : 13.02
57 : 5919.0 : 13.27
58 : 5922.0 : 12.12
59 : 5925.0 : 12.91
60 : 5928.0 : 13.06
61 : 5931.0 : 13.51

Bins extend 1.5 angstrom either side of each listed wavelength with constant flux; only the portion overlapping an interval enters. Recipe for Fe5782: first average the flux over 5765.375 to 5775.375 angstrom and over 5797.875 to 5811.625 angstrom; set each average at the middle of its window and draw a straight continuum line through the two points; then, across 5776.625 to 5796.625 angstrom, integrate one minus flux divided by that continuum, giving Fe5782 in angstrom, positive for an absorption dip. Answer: 0.5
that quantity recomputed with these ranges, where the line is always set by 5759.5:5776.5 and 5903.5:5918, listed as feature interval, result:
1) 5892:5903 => 4.72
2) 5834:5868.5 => -2.93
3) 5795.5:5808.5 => -1.89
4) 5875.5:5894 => 5.69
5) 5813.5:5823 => -0.99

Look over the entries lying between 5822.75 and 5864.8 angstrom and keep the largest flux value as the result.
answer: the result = 16.73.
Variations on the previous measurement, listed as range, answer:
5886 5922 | 13.27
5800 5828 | 17.14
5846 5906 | 16.06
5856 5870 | 14.26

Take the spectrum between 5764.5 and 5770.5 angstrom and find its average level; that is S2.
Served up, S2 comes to 14.9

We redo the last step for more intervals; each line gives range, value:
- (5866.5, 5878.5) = 13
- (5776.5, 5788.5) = 15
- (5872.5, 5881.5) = 12.5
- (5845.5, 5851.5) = 14.9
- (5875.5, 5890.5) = 9.55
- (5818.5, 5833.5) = 16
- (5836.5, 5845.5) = 15.3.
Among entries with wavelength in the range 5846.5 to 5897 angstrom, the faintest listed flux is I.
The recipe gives 4.467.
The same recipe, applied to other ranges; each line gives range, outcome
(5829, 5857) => 13.83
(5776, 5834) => 14.96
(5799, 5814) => 16.17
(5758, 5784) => 14.64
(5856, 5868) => 12.99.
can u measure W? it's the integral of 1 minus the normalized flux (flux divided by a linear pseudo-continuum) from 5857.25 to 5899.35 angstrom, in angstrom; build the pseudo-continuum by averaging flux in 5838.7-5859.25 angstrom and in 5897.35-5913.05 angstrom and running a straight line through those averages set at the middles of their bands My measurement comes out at 7.9 angstrom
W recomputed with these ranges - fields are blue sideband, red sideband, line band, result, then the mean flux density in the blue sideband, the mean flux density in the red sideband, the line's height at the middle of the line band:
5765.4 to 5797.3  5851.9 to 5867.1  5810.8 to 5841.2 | -3.0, 15.3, 13.8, 14.5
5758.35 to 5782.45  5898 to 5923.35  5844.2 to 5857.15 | -1.6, 15.1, 11.7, 13.1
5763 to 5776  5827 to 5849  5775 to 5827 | -1.4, 15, 15.9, 15.4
